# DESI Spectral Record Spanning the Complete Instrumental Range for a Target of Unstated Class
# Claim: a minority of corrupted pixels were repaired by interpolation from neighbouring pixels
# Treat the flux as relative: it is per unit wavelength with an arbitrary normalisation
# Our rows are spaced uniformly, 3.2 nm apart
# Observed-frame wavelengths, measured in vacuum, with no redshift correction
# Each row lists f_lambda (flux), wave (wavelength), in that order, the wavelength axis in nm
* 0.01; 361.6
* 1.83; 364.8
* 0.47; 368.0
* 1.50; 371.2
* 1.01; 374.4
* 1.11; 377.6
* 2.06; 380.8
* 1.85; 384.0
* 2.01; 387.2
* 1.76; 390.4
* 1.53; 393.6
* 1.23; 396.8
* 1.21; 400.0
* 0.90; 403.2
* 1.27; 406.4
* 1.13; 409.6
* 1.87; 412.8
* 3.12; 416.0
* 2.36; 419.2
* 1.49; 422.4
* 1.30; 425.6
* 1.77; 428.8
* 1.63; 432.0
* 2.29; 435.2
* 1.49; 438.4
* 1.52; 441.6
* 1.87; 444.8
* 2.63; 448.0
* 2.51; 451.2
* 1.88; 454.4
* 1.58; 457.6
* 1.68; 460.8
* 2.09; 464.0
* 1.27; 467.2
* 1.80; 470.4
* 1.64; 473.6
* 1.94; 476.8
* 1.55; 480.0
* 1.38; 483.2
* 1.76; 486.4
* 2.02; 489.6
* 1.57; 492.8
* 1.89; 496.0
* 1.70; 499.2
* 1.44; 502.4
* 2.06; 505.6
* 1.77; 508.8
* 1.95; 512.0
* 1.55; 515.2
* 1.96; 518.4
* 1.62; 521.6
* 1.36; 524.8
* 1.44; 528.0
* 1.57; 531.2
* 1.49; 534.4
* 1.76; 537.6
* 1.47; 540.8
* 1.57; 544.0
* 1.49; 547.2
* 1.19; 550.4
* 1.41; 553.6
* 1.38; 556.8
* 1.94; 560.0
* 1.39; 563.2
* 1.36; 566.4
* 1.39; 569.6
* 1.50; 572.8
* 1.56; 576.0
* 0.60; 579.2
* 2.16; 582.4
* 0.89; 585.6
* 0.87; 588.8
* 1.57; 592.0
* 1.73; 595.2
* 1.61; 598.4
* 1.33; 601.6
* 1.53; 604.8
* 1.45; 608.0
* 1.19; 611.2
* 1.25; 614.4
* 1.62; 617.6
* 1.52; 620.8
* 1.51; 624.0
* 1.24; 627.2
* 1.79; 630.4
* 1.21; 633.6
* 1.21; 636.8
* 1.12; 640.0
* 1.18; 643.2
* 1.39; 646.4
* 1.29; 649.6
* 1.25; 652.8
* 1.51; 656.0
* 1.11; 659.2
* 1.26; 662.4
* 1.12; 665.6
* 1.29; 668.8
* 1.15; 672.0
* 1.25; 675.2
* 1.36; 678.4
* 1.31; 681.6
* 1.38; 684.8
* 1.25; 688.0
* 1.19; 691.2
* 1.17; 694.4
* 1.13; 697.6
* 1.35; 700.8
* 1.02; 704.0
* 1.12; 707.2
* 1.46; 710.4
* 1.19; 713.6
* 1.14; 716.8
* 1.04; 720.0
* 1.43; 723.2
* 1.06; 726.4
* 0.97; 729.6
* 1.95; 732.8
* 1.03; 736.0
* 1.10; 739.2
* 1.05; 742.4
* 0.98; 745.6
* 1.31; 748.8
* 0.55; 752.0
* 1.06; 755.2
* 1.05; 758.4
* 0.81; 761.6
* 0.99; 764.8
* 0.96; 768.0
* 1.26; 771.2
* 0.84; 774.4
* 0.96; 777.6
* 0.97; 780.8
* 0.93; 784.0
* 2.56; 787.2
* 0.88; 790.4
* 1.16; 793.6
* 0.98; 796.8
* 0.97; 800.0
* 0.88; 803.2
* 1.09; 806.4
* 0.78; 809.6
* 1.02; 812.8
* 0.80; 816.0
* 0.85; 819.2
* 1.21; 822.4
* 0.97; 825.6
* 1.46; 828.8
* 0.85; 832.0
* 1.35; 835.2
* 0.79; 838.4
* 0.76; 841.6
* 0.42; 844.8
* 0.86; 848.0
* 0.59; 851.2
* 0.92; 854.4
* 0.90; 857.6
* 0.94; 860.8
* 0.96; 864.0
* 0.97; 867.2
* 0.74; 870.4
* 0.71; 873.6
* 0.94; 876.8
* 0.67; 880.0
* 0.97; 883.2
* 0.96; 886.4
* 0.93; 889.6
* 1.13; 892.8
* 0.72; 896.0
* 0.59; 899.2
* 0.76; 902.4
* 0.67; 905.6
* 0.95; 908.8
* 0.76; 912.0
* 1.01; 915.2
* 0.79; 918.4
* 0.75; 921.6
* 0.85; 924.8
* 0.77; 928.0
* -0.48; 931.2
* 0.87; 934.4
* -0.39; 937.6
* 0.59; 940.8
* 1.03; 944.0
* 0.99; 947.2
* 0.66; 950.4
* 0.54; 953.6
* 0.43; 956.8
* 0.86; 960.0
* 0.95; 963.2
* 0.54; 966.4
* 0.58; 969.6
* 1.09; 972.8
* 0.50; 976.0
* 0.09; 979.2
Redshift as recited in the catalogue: 0.12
